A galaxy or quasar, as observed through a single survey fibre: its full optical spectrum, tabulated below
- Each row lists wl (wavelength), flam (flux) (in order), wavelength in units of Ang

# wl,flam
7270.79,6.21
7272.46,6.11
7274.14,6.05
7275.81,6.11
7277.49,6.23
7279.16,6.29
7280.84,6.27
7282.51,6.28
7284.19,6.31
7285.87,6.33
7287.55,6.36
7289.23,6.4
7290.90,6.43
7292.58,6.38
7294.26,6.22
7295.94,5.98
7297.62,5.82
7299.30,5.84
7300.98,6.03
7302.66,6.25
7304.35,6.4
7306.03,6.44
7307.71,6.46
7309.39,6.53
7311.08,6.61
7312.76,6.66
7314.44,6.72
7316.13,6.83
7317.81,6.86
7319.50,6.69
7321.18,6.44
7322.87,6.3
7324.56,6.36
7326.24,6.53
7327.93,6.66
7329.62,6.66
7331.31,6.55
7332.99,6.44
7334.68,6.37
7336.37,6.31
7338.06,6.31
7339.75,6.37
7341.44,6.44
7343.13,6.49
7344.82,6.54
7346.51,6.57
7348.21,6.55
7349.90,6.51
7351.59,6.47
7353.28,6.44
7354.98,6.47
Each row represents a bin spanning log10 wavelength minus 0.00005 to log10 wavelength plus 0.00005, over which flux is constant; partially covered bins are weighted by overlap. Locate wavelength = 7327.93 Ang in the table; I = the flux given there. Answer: 6.66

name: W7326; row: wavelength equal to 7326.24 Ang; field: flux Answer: 6.53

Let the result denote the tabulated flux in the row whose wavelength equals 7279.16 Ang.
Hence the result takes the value 6.29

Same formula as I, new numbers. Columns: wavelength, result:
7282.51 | 6.28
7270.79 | 6.21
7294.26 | 6.22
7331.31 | 6.55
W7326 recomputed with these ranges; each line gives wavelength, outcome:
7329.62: 6.66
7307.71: 6.46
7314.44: 6.72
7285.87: 6.33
